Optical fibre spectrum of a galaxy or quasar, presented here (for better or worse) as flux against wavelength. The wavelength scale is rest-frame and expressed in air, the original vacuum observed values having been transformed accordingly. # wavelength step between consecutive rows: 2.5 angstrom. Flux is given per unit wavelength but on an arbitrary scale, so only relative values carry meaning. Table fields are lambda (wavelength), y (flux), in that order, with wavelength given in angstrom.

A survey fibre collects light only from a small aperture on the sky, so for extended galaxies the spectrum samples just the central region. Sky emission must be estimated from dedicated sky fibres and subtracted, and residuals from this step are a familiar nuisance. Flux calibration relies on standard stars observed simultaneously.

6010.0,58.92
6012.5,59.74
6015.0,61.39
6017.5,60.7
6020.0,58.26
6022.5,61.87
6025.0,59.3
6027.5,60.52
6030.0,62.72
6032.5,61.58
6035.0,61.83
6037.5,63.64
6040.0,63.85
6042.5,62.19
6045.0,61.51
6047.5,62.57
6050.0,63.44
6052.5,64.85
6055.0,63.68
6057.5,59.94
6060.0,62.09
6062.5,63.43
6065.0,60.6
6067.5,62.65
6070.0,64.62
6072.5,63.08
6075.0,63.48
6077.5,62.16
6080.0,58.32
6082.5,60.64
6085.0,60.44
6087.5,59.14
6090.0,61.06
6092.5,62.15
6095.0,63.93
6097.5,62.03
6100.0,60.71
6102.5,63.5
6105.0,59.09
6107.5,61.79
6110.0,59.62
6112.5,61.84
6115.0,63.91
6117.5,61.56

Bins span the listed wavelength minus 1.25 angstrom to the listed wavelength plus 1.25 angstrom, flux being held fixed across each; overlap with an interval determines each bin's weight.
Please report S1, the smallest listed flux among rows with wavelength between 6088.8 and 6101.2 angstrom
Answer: 60.71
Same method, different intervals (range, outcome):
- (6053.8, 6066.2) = 59.94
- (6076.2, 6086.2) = 58.32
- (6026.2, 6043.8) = 60.52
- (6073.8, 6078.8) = 62.16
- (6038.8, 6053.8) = 61.51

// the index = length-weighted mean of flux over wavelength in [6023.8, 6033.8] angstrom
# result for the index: 61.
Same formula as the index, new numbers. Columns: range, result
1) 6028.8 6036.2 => 62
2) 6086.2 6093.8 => 60.8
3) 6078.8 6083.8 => 59.5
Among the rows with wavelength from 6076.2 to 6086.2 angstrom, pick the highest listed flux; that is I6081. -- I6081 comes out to 62.16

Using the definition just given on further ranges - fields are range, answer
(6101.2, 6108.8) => 63.5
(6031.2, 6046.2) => 63.85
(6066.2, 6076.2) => 64.62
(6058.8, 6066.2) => 63.43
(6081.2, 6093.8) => 62.15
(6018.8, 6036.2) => 62.72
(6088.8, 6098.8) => 63.93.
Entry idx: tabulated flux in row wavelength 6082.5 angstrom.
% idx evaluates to 60.64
